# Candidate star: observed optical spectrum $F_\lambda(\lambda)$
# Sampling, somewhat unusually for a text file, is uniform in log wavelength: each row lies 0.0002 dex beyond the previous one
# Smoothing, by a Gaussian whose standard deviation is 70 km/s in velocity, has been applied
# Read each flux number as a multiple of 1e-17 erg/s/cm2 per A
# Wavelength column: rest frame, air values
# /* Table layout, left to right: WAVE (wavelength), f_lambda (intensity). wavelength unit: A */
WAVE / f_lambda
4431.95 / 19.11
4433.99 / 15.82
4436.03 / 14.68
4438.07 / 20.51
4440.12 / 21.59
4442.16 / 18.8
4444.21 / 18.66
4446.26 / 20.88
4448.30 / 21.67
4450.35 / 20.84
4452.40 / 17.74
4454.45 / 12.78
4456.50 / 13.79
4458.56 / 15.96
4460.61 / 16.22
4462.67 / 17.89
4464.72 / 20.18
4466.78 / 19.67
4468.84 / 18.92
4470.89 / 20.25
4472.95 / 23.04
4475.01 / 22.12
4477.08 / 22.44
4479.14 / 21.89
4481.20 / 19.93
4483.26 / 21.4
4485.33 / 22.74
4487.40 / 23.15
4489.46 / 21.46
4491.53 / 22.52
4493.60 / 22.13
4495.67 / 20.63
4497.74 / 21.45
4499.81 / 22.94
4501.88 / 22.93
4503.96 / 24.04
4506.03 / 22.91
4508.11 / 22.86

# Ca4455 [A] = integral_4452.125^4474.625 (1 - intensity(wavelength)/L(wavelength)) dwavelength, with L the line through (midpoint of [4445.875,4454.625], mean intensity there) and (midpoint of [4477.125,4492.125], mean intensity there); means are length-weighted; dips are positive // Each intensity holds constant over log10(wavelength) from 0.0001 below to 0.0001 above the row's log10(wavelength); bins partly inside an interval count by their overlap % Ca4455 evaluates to 2.6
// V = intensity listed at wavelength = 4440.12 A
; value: 21.59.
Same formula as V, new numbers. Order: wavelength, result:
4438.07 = 20.51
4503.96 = 24.04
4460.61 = 16.22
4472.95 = 23.04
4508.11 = 22.86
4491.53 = 22.52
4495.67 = 20.63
